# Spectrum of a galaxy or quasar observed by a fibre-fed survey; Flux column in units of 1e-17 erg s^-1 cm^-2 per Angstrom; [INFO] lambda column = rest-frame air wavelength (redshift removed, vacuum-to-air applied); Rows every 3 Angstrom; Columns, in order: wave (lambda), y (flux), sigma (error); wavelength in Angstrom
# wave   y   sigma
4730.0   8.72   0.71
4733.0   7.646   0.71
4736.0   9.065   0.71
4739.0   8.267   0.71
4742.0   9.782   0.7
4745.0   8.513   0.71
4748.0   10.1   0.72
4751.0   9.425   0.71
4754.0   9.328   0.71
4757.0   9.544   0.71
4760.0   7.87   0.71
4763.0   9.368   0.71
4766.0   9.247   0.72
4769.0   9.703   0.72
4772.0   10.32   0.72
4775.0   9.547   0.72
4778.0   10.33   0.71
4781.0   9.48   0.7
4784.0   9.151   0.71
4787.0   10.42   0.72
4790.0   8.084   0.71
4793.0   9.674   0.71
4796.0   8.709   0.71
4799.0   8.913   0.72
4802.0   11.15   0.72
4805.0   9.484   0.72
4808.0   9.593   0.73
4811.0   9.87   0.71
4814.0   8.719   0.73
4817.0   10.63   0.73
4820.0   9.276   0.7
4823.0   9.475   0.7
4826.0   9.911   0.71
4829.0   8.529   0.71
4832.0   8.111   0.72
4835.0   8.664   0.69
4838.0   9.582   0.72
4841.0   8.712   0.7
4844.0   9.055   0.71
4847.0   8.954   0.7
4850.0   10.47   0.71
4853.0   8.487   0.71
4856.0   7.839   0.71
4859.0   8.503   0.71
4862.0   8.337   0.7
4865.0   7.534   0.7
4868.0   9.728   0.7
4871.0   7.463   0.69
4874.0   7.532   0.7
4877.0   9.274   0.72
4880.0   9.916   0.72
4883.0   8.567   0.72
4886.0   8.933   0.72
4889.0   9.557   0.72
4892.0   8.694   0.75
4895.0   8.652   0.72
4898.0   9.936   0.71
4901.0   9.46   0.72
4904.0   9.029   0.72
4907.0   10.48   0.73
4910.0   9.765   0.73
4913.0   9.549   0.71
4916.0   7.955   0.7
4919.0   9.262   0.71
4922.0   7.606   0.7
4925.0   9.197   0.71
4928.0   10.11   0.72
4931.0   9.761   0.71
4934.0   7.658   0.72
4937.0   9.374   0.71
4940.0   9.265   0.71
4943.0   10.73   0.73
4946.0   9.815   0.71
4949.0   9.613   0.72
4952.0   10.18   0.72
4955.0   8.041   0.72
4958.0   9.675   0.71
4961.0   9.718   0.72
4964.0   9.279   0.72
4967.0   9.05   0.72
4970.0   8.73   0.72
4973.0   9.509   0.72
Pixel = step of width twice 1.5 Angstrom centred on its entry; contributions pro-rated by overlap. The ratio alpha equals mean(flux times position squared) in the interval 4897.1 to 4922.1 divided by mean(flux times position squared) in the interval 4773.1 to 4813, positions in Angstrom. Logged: 1.02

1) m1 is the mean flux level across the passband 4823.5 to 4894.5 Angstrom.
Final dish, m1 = 8.81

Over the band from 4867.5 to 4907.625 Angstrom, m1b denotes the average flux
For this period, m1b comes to 9.04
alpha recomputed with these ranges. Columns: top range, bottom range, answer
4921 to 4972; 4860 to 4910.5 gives 1.06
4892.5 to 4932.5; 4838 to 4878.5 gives 1.10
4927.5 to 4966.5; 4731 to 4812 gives 1.09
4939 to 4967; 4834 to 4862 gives 1.12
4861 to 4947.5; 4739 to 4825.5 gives 1.01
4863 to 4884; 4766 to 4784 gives 0.91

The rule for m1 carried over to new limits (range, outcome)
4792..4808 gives 9.58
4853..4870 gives 8.37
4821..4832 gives 9.14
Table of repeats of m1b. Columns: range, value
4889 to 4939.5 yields 9.17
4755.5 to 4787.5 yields 9.52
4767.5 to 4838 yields 9.47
